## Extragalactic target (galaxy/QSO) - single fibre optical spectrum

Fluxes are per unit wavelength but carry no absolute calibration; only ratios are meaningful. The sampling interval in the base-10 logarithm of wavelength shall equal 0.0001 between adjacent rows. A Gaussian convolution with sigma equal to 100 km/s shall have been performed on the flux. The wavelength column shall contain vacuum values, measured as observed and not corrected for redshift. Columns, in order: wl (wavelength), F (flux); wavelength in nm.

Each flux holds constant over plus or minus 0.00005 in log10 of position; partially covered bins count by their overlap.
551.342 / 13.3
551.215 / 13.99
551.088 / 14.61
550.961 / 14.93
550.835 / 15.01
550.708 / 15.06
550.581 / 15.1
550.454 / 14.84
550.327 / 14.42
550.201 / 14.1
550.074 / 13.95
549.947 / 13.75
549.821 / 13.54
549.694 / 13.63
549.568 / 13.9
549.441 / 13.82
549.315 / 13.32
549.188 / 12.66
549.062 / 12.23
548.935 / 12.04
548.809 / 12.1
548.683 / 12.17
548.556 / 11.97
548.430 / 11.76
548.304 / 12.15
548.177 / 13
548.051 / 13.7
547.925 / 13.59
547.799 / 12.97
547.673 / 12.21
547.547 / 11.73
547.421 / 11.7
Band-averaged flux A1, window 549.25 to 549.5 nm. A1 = 13.6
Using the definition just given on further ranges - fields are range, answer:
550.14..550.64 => 14.6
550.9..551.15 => 14.8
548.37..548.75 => 12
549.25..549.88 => 13.6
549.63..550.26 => 13.8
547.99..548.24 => 13.4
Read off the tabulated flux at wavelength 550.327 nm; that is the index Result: 14.42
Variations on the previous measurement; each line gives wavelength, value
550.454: 14.84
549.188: 12.66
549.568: 13.9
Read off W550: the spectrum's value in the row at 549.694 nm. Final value 13.63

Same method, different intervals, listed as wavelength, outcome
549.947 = 13.75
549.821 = 13.54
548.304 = 12.15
